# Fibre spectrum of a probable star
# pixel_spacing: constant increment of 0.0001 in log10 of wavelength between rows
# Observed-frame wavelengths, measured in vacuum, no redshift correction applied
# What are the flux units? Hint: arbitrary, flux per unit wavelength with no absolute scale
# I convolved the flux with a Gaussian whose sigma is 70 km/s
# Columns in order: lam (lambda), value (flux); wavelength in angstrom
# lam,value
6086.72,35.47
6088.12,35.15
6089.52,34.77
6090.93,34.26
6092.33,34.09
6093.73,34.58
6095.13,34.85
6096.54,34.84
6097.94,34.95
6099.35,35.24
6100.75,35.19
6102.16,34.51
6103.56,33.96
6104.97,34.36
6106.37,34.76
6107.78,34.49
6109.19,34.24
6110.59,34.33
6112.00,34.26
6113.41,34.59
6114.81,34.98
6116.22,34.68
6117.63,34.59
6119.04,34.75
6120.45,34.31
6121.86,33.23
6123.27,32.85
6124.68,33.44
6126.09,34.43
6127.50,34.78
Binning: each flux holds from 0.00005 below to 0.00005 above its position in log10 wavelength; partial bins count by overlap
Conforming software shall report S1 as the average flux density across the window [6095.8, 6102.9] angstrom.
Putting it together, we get 34.9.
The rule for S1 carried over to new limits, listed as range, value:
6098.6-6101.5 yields 35.1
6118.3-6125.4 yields 33.7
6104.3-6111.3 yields 34.4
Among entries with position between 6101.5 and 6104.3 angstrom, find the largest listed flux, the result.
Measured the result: 34.51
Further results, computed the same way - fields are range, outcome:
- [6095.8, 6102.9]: 35.24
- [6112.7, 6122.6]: 34.98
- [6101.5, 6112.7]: 34.76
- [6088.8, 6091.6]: 34.77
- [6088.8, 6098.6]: 34.95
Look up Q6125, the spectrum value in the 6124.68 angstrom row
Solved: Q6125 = 33.44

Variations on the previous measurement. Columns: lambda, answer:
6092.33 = 34.09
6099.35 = 35.24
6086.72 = 35.47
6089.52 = 34.77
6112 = 34.26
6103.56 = 33.96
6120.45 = 34.31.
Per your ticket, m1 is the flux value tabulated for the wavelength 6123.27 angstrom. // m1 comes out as 32.85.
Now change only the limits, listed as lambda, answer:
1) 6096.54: 34.84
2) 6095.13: 34.85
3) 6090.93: 34.26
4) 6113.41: 34.59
